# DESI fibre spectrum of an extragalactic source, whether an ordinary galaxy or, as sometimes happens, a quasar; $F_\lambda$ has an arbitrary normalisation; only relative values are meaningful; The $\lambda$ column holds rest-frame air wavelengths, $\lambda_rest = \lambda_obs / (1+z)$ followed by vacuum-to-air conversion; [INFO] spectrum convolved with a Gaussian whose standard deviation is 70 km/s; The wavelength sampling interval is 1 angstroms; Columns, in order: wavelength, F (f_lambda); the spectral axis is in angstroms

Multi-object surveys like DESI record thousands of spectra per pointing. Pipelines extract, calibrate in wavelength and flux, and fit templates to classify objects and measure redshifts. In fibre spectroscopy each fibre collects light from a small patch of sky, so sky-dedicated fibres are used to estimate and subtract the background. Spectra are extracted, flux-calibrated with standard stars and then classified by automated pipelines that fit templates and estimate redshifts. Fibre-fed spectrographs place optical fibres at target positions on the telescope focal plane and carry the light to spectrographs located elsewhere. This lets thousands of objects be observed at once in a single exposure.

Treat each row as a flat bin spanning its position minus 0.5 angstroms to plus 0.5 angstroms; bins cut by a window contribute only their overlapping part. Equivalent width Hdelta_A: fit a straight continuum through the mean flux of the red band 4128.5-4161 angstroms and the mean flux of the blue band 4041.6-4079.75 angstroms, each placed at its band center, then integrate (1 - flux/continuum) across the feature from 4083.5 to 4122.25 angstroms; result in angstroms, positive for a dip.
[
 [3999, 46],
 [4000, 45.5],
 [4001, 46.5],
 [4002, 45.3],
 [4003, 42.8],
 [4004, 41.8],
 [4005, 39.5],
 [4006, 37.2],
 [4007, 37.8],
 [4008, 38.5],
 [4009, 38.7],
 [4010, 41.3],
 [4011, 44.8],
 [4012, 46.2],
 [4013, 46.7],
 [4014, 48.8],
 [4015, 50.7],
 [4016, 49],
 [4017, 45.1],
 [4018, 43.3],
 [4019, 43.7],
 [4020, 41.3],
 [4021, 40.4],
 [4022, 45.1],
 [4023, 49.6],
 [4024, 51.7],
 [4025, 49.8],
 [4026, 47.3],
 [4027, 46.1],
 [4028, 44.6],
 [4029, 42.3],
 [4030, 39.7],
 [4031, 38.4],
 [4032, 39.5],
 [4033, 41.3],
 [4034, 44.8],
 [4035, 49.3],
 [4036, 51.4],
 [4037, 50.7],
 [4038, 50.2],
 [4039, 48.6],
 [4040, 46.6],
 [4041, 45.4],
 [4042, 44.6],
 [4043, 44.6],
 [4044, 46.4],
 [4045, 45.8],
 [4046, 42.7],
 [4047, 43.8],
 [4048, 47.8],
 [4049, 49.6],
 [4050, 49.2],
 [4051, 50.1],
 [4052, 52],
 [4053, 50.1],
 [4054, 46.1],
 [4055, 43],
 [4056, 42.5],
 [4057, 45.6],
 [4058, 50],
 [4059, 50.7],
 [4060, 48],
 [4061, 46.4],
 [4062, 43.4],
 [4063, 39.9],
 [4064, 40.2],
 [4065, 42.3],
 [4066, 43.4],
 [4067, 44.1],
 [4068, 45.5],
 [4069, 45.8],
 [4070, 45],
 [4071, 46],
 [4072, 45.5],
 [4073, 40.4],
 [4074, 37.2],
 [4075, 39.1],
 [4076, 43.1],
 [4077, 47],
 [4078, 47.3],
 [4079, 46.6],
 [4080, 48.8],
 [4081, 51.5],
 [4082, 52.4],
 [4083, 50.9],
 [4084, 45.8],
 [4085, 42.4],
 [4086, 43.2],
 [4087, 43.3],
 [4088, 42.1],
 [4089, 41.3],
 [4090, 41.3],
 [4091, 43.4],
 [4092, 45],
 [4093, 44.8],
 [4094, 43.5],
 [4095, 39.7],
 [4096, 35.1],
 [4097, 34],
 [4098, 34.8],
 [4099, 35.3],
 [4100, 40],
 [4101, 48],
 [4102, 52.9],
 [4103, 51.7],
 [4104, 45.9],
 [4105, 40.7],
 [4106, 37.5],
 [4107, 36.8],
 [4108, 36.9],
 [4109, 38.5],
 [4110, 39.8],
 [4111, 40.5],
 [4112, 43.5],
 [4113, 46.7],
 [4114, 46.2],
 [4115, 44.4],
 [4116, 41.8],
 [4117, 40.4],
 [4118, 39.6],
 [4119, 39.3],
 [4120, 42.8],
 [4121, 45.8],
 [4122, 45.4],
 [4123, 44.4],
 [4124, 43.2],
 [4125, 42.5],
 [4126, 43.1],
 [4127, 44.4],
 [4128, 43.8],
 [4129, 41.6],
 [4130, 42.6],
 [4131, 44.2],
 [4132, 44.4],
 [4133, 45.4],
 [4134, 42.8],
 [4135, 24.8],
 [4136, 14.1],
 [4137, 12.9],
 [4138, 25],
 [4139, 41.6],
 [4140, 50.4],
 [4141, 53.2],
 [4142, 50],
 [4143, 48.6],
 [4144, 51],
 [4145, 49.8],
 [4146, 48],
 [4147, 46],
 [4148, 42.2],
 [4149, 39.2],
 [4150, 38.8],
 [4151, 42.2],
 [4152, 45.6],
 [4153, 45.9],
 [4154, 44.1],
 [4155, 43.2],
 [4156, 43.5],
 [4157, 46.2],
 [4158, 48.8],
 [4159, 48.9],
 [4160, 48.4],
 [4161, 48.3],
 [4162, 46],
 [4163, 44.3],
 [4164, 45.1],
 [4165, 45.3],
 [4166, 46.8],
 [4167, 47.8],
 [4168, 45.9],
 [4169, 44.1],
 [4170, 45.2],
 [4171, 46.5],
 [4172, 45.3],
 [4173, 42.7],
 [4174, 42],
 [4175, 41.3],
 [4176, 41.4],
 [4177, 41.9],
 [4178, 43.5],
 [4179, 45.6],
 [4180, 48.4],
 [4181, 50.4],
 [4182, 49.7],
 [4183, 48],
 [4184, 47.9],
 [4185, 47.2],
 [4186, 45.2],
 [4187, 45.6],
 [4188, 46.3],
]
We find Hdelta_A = 1.60 angstroms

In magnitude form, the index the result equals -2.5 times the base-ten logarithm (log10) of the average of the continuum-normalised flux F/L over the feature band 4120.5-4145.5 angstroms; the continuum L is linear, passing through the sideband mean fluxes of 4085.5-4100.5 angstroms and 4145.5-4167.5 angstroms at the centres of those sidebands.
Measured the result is 0.05 mag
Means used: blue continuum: 40.5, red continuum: 45.2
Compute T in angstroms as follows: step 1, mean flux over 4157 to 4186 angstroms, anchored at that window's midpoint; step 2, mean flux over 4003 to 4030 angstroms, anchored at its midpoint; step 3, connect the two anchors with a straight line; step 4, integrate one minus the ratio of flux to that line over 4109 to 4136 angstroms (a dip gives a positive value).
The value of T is 2.11 angstroms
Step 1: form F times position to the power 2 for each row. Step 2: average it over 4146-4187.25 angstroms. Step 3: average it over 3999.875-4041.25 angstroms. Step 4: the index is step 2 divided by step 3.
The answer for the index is 1.1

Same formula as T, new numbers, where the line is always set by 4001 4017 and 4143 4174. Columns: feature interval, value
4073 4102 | 0.84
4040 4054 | -0.98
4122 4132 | 0.35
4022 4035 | -0.33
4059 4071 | -0.04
